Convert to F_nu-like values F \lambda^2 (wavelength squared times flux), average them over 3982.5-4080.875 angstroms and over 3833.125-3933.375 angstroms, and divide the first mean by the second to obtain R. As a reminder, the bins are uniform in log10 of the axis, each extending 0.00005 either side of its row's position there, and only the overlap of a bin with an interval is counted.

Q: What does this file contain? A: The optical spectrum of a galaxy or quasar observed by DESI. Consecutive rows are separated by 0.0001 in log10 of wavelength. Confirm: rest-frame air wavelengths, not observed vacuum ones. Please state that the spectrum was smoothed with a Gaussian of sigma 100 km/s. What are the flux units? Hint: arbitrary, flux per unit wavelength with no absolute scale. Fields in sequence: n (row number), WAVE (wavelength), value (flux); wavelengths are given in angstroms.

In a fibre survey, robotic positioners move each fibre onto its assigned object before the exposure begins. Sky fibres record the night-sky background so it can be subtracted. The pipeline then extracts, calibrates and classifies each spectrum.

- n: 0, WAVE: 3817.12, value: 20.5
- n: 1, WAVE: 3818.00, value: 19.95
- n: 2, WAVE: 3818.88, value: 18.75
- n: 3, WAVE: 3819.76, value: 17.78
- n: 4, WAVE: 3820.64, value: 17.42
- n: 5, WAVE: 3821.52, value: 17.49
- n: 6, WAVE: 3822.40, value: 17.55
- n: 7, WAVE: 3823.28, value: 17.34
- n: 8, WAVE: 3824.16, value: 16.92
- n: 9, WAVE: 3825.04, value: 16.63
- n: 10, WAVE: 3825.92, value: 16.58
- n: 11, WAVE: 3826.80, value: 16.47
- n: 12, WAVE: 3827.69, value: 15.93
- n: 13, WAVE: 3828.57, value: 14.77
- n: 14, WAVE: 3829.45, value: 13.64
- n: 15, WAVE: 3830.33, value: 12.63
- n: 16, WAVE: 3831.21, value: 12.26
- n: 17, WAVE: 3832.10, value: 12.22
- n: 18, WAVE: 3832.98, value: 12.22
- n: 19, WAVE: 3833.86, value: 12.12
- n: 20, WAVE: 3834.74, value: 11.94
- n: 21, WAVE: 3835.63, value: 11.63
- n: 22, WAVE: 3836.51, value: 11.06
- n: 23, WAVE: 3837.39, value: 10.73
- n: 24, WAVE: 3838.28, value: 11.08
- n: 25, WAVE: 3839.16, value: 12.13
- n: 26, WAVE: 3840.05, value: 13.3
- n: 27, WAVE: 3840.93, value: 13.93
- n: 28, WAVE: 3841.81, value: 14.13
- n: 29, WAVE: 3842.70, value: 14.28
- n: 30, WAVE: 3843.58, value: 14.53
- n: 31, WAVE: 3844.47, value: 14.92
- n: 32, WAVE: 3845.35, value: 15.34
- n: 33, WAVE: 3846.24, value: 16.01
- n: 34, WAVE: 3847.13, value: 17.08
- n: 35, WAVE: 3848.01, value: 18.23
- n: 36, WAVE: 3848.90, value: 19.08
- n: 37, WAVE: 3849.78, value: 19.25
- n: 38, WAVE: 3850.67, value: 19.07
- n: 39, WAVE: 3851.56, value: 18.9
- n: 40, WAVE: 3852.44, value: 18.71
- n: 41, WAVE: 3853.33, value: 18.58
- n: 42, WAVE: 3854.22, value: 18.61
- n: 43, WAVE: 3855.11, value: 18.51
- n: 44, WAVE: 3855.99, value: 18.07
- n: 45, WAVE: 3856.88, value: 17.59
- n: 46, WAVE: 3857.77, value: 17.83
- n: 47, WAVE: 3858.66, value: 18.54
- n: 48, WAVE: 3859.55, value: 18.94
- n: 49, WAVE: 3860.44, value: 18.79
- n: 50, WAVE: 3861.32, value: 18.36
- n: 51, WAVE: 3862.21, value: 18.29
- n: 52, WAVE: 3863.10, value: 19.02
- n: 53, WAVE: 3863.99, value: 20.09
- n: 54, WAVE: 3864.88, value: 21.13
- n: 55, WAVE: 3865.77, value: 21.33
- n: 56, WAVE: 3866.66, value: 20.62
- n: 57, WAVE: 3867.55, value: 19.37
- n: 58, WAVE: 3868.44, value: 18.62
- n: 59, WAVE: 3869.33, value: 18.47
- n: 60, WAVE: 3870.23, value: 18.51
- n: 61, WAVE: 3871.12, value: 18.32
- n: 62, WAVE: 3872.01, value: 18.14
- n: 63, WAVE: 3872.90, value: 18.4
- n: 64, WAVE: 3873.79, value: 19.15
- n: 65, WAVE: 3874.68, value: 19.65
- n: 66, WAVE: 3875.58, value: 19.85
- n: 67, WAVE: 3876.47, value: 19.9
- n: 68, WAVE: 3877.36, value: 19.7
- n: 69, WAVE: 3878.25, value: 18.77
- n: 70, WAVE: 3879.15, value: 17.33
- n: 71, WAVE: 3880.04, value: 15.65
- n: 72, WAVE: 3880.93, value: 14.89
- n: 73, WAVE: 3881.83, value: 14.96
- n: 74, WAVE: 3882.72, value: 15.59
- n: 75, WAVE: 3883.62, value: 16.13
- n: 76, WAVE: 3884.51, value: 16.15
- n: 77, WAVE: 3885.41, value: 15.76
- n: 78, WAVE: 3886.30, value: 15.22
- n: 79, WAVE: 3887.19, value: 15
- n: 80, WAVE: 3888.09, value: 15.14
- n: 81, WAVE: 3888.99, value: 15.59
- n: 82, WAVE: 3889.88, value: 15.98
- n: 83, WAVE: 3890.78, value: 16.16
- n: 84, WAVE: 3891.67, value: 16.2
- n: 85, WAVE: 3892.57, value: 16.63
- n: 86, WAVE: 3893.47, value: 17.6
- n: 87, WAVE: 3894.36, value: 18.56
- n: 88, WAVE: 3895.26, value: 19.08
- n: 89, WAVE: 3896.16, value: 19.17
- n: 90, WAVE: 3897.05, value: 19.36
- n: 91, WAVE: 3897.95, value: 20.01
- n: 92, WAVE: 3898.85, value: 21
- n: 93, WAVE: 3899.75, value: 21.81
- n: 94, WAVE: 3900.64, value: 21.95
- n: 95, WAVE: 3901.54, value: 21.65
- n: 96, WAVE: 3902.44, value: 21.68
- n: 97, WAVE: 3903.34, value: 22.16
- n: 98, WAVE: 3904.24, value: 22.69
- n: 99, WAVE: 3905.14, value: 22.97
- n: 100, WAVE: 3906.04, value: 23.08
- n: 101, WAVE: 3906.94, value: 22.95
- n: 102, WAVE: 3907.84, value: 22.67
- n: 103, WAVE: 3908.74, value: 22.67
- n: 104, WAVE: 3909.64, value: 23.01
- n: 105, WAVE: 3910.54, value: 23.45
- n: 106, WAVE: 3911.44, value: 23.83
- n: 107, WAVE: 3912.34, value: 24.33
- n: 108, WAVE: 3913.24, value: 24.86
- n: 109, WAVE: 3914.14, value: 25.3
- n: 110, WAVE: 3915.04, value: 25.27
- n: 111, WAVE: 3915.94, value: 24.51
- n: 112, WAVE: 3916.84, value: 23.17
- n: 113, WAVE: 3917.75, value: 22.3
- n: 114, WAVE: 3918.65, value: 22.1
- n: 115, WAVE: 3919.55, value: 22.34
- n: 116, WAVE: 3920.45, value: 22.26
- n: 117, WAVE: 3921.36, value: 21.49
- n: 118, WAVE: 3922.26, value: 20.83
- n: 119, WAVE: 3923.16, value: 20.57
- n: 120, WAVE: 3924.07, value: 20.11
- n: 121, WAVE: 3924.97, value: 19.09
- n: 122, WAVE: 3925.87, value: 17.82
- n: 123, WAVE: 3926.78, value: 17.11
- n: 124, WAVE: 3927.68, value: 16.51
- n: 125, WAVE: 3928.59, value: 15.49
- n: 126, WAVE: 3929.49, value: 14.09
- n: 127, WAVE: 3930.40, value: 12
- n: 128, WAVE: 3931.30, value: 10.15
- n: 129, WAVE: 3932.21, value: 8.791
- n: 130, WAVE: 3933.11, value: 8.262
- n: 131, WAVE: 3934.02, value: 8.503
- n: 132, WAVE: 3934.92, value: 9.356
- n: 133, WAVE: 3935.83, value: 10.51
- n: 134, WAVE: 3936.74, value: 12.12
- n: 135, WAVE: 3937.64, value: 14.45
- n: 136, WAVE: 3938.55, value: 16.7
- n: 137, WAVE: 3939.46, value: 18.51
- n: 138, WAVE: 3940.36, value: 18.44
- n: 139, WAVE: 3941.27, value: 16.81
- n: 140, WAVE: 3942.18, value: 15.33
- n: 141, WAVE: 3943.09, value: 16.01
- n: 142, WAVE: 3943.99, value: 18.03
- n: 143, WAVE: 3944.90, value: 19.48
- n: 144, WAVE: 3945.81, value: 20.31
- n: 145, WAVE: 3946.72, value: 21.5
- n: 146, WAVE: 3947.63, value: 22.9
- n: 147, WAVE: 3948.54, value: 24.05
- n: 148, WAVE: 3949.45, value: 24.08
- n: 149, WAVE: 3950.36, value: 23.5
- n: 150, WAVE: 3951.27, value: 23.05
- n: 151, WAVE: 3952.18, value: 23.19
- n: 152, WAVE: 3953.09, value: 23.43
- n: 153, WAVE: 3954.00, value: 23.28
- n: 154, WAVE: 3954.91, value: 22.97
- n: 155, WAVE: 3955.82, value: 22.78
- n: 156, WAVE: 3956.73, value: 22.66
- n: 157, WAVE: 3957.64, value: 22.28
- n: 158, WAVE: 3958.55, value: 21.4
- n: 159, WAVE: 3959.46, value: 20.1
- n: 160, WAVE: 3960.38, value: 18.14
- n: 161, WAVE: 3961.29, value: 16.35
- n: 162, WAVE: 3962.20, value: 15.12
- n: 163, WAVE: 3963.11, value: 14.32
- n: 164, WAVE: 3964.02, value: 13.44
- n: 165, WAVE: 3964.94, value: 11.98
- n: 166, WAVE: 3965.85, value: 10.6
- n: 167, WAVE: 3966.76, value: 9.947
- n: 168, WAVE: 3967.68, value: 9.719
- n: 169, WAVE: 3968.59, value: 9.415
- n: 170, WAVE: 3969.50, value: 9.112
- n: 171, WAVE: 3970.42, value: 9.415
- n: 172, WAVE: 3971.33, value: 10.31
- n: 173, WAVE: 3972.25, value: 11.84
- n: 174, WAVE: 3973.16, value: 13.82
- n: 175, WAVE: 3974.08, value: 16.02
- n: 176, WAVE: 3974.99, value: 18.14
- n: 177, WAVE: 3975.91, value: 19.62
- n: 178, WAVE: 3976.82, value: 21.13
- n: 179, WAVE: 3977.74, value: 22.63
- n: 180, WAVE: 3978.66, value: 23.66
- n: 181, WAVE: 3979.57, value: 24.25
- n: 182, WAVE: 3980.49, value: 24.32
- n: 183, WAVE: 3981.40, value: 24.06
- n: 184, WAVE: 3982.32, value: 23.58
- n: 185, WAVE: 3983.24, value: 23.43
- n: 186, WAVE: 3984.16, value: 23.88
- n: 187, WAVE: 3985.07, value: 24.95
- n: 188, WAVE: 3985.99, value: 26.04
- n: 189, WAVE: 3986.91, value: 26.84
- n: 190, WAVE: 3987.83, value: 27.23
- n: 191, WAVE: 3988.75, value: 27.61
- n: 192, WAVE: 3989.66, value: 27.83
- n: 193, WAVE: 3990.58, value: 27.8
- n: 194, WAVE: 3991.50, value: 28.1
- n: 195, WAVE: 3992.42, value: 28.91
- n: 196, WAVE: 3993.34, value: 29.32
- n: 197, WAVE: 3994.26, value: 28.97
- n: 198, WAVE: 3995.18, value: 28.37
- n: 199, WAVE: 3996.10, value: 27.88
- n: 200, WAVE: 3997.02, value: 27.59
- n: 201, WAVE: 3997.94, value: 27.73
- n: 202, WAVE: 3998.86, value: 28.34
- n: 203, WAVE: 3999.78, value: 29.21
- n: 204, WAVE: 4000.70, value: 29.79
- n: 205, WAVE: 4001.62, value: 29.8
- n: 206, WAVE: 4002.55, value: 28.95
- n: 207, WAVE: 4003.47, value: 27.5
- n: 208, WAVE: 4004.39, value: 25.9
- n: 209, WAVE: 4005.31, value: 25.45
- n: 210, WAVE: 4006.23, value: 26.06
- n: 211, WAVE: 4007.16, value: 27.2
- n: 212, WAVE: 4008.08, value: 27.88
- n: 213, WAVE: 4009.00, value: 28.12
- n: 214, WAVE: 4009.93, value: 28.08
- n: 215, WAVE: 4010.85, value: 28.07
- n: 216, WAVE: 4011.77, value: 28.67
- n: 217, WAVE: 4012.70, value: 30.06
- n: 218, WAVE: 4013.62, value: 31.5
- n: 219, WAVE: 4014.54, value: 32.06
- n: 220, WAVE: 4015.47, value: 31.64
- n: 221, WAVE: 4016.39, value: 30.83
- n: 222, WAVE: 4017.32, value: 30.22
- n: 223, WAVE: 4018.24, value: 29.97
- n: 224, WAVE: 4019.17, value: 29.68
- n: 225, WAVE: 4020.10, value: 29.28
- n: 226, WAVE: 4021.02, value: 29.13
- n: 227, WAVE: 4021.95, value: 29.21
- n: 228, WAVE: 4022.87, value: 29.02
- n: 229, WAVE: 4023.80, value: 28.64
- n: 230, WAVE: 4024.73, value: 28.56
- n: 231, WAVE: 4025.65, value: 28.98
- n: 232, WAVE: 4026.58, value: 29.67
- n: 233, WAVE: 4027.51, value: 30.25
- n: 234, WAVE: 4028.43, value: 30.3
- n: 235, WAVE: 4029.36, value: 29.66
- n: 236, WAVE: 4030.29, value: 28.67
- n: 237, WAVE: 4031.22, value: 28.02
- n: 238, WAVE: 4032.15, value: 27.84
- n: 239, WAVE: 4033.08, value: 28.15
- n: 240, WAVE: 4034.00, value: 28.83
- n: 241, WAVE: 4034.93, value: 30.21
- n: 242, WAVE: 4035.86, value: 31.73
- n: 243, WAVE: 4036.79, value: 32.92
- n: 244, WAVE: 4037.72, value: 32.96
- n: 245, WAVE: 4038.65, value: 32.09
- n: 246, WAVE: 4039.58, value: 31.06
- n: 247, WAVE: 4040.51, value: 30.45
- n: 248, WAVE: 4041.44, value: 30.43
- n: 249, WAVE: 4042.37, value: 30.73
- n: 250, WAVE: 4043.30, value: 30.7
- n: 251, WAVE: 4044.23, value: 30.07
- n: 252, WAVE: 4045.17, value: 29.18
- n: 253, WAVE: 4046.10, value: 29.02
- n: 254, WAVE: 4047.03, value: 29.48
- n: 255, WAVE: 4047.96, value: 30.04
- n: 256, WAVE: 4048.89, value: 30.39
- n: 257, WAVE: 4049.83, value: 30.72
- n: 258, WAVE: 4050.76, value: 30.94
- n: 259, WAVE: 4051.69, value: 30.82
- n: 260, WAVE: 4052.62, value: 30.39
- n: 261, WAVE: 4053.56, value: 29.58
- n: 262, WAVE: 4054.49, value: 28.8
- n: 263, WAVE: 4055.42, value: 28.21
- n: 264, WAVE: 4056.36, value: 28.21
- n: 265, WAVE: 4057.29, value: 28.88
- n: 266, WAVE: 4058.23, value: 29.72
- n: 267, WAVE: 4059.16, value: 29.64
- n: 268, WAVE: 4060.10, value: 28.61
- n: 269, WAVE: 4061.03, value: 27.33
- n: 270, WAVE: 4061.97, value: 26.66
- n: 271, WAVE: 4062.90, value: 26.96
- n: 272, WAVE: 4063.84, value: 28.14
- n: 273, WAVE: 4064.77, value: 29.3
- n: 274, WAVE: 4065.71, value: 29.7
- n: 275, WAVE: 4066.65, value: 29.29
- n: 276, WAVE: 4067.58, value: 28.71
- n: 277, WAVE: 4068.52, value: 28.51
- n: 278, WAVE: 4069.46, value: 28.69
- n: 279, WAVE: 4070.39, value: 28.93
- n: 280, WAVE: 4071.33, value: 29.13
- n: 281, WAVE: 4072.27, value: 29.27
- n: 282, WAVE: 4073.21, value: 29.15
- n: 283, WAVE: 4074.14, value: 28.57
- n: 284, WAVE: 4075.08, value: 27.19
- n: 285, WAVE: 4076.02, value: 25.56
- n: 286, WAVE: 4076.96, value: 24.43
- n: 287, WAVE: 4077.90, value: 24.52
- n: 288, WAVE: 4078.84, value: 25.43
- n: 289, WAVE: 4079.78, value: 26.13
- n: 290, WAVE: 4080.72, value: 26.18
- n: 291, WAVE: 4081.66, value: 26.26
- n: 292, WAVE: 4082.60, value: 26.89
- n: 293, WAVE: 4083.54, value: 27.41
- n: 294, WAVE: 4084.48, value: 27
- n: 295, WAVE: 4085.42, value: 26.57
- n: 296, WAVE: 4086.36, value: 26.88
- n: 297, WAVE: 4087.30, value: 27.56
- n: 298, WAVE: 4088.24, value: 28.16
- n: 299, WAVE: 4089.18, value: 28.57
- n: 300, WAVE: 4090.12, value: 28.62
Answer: 1.7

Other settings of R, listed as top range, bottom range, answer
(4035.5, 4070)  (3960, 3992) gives 1.62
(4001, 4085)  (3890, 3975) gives 1.66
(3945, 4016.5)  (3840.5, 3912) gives 1.31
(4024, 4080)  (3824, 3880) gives 1.92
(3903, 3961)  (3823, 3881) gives 1.22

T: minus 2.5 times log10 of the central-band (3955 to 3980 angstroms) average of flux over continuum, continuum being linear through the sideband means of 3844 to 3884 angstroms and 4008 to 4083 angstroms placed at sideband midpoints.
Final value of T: 0.44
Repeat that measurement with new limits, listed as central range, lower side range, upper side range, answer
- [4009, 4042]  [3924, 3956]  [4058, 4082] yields -0.23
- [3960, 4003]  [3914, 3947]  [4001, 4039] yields 0.14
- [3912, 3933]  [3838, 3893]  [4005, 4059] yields 0.11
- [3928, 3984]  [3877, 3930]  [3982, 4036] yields 0.36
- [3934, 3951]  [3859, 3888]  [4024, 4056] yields 0.29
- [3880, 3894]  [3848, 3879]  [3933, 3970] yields 0.17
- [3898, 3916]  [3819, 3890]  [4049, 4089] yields -0.18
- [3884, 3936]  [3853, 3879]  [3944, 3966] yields 0.03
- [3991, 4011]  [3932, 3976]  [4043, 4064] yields -0.24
